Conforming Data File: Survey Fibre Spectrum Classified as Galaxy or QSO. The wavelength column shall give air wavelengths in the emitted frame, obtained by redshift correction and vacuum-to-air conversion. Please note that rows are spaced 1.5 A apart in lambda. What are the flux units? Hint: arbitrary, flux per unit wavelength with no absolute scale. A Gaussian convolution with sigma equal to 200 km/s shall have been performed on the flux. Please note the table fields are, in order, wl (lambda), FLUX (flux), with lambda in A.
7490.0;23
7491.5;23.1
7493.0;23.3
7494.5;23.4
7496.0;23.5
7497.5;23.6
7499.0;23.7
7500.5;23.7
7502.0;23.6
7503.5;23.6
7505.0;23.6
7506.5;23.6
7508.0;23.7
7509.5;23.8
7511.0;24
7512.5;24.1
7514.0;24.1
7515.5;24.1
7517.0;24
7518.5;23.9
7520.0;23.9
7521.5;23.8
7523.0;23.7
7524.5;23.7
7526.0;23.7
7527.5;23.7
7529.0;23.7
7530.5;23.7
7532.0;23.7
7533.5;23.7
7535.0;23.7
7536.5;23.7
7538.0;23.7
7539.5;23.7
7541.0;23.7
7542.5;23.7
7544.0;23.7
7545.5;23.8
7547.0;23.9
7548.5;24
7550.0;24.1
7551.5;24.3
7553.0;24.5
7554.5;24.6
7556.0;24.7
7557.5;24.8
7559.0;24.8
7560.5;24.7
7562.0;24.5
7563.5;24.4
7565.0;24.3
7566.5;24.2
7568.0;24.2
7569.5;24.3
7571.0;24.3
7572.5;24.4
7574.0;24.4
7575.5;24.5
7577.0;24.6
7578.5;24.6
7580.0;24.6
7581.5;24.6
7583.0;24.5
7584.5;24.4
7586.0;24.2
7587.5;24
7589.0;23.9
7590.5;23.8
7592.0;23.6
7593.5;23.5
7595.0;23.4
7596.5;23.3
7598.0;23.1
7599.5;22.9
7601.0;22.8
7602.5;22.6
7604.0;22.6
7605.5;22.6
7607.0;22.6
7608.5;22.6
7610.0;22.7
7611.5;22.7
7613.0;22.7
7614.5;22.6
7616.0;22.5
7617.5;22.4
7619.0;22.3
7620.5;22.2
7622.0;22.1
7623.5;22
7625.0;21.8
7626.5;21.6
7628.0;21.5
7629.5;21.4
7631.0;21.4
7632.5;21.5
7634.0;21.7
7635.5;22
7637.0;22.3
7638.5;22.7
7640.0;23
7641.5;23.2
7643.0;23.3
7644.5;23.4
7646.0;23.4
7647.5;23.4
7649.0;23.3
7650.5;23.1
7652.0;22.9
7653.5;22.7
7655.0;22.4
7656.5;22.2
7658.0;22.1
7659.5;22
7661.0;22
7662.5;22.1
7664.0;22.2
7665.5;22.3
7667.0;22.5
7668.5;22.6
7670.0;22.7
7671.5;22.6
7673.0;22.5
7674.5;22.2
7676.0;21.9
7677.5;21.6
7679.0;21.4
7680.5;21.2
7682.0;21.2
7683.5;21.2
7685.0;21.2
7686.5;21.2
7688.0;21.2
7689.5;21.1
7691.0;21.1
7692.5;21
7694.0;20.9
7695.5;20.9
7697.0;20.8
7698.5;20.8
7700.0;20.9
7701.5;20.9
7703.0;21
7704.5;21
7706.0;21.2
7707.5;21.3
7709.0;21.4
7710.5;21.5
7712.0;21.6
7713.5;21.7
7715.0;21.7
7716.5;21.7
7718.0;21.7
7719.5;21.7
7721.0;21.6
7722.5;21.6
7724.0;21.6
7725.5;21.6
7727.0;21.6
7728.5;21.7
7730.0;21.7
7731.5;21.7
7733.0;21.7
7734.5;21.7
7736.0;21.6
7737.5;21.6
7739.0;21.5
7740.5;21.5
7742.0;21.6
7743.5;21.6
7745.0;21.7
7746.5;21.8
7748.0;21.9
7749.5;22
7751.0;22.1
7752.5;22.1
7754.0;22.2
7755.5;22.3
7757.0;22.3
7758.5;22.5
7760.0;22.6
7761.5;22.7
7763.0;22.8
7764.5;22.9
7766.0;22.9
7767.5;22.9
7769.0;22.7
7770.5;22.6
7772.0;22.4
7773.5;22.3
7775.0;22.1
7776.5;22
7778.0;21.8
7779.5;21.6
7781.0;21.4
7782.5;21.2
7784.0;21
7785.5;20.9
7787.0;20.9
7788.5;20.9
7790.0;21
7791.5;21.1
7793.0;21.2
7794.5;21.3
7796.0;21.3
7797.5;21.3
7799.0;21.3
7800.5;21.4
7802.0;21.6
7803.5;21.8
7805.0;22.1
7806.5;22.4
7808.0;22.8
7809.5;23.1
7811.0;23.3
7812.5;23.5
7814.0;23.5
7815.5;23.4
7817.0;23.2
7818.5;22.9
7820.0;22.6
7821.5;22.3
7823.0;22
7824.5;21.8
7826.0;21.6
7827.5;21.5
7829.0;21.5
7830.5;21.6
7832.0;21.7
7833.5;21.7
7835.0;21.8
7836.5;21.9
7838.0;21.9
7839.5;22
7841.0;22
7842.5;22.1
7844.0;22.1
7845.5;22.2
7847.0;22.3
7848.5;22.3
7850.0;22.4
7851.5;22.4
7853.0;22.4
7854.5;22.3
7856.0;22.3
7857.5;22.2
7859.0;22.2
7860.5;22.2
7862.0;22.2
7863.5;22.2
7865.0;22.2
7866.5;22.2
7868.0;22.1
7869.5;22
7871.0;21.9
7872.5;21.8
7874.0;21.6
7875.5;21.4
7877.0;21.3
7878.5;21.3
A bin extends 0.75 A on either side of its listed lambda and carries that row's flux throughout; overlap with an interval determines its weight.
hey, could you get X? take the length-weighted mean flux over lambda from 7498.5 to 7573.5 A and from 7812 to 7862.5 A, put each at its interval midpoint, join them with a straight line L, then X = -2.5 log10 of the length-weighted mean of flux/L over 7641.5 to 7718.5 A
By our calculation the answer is 0.06 mag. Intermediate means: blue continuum 24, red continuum 22.2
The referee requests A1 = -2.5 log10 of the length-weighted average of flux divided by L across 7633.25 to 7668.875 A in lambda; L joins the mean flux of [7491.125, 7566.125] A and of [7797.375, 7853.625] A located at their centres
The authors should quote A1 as 0.03 mag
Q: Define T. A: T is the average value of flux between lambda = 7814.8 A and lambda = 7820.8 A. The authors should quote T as 23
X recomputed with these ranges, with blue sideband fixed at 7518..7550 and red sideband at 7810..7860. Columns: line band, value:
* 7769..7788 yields 0.04 mag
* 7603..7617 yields 0.04 mag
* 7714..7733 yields 0.06 mag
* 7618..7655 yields 0.04 mag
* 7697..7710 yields 0.09 mag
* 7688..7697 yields 0.10 mag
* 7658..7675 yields 0.04 mag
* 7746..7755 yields 0.03 mag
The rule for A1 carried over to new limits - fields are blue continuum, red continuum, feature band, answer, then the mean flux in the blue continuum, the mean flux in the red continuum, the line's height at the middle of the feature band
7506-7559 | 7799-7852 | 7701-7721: 0.072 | 23.9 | 22.2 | 22.9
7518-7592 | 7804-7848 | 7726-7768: 0.038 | 24.1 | 22.3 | 22.8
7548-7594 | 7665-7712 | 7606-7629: 0.044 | 24.3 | 21.5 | 23.2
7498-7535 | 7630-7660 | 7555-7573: -0.051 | 23.8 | 22.6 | 23.3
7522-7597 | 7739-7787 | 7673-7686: 0.066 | 24.1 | 22.1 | 22.9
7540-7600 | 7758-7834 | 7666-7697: 0.074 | 24.1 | 22.1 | 23.1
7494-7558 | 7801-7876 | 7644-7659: 0.016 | 23.9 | 22.2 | 23.2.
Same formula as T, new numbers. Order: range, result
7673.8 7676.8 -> 22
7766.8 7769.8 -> 22.8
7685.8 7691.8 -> 21.1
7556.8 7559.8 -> 24.8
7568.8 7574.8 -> 24.4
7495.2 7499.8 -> 23.6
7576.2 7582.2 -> 24.6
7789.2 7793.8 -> 21.1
